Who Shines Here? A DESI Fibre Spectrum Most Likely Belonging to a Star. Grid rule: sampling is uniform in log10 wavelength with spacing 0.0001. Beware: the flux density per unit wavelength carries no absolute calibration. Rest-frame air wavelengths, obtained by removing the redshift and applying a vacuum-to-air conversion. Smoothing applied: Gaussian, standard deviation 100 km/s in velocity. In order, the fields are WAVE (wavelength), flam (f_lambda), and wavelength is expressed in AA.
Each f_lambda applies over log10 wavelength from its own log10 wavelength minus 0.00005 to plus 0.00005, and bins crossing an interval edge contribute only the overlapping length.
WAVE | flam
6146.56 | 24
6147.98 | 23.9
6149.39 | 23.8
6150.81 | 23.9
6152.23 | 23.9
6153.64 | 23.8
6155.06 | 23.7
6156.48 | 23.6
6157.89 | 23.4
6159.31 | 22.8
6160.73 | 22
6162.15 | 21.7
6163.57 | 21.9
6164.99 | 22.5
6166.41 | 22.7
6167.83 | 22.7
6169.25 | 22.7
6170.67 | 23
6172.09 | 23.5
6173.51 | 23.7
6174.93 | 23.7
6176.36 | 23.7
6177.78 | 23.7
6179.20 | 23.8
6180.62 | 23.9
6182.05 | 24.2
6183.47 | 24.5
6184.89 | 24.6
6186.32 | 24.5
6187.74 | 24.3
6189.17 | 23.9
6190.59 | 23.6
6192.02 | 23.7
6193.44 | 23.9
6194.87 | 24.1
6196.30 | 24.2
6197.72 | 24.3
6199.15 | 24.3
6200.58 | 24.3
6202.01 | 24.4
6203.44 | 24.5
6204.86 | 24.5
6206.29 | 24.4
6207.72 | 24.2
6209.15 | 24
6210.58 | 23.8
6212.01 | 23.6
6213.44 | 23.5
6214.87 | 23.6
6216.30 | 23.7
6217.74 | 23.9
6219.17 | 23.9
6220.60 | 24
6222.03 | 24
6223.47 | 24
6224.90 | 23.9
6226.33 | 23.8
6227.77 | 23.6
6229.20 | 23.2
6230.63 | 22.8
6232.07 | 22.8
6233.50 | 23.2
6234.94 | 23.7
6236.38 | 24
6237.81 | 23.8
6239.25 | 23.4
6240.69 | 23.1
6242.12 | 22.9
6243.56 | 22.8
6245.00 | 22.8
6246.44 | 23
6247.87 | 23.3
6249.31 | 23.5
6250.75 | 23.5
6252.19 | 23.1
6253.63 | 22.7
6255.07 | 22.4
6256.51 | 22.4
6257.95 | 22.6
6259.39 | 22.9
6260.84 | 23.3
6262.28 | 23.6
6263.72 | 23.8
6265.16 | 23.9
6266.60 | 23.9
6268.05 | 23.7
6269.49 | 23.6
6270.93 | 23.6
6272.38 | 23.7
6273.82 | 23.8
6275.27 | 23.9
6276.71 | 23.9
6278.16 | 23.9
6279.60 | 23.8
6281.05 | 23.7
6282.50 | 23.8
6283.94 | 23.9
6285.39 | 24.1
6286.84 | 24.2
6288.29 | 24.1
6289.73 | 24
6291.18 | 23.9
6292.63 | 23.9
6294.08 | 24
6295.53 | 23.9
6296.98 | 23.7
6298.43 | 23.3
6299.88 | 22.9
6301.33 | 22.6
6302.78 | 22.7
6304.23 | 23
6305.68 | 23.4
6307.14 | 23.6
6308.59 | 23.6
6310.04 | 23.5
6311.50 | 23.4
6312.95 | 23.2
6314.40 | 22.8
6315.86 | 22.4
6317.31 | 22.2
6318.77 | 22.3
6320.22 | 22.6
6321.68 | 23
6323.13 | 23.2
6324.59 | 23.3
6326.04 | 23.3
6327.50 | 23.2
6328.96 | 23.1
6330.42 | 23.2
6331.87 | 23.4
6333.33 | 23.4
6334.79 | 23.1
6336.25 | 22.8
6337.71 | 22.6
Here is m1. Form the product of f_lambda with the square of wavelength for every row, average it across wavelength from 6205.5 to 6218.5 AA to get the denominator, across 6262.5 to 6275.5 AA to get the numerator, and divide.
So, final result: 1.01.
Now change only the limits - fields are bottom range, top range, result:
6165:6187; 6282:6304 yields 1.04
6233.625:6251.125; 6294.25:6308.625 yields 1.02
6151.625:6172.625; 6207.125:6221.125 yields 1.06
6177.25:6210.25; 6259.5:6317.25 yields 1.01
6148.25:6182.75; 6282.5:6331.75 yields 1.05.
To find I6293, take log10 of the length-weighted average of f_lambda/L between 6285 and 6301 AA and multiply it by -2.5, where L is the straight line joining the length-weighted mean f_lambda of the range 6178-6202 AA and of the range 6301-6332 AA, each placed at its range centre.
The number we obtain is -0.02 mag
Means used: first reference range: 24.1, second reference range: 23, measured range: 23.8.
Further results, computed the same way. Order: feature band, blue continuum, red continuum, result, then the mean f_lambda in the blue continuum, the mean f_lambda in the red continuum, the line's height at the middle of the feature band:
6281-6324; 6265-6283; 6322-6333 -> 0.01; 23.8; 23.3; 23.5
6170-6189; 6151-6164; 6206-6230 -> -0.03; 23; 23.8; 23.3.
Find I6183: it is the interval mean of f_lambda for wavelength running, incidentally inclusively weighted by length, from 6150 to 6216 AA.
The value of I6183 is 23.7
